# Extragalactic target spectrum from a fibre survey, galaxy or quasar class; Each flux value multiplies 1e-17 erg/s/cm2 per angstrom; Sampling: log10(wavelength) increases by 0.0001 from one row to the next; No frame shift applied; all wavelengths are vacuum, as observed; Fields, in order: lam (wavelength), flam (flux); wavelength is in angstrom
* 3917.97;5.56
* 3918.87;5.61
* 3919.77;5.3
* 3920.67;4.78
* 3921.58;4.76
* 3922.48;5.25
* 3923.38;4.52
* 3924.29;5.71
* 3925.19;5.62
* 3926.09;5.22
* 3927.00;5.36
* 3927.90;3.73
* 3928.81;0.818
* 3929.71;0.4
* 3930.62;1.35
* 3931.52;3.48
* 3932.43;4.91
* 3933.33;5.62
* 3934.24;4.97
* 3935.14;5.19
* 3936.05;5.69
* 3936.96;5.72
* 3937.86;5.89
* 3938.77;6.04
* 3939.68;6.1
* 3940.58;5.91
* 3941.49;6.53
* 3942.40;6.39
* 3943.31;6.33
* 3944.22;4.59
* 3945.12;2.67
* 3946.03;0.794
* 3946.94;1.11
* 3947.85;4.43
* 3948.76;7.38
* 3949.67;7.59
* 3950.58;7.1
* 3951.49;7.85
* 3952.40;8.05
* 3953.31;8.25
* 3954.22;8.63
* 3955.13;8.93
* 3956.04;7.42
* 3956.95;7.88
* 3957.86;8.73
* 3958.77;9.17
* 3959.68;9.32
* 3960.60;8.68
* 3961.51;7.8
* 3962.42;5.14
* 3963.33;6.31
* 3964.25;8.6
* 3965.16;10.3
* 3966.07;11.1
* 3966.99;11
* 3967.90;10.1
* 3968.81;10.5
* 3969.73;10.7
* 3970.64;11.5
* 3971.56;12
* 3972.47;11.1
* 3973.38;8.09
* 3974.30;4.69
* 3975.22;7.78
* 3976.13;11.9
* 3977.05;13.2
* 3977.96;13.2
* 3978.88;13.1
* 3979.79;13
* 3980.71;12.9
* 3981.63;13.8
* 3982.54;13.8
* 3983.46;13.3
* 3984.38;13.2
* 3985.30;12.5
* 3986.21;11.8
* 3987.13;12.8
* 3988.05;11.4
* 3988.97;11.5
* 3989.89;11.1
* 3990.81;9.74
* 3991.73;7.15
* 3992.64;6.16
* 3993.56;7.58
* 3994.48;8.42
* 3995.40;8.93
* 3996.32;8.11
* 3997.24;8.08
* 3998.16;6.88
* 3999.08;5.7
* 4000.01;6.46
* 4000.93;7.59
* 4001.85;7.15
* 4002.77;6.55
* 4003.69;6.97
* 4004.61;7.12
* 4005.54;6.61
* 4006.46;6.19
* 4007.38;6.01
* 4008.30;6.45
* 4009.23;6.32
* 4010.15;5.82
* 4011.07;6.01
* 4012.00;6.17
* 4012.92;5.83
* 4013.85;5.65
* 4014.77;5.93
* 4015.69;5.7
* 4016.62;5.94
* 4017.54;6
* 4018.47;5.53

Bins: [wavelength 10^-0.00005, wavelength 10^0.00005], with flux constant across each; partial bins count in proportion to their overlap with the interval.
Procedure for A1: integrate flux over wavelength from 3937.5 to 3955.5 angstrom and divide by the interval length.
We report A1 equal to 6.01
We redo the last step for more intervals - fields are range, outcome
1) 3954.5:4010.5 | 9.27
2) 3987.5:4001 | 8.37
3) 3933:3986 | 8.47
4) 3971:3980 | 10.8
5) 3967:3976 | 9.76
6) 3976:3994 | 11.7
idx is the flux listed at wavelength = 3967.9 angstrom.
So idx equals 10.1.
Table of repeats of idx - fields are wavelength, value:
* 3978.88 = 13.1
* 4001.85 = 7.15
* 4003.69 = 6.97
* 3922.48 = 5.25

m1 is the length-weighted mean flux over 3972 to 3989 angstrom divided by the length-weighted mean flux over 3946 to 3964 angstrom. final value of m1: 1.6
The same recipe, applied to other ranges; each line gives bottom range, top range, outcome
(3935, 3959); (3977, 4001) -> 1.65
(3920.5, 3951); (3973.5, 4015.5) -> 1.86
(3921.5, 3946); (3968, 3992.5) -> 2.40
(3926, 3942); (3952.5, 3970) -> 1.92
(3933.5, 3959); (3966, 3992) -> 1.82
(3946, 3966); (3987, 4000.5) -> 1.15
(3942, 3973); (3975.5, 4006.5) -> 1.25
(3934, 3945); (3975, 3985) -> 2.24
